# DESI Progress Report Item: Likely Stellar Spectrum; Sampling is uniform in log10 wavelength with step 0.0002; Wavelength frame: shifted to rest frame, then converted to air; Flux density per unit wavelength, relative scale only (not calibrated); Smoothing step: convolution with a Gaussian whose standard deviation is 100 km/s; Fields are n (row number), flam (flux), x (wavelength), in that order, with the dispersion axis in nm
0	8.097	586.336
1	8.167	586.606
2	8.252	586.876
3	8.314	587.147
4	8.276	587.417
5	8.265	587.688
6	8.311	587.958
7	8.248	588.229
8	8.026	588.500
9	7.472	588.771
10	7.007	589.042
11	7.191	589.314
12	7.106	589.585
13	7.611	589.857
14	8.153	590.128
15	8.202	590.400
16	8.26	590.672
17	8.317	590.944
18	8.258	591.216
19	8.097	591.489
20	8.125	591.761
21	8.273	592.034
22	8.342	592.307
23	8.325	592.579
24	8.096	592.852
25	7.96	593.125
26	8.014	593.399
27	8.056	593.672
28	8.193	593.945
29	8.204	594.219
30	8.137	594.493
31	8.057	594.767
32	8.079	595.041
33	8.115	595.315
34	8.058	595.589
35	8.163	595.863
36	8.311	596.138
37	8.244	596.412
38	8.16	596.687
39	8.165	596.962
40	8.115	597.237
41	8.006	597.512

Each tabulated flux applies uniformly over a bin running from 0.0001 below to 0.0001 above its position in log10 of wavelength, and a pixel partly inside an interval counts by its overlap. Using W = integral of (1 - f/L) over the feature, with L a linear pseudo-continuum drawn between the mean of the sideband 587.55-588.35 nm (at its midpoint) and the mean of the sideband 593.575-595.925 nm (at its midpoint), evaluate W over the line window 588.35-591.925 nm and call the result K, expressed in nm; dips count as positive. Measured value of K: 0.17 nm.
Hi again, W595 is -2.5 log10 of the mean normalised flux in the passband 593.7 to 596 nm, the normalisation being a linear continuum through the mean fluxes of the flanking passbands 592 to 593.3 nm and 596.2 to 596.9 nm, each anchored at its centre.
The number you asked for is 0.01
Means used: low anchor 8.19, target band 8.12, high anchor 8.21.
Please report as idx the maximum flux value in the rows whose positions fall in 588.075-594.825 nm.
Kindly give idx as 8.342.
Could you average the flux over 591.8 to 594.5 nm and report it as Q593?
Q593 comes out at 8.16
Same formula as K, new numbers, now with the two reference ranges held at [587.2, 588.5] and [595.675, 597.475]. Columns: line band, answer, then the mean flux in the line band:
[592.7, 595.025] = 0.03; 8.09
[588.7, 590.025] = 0.15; 7.29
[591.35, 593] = 0.00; 8.21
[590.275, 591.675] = 0.00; 8.22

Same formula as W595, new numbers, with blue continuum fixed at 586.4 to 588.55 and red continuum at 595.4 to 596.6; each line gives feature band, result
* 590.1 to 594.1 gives 0.00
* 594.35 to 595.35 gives 0.01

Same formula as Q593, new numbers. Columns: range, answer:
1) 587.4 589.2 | 7.91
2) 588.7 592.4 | 7.89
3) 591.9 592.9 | 8.28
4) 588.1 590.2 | 7.58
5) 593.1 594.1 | 8.07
